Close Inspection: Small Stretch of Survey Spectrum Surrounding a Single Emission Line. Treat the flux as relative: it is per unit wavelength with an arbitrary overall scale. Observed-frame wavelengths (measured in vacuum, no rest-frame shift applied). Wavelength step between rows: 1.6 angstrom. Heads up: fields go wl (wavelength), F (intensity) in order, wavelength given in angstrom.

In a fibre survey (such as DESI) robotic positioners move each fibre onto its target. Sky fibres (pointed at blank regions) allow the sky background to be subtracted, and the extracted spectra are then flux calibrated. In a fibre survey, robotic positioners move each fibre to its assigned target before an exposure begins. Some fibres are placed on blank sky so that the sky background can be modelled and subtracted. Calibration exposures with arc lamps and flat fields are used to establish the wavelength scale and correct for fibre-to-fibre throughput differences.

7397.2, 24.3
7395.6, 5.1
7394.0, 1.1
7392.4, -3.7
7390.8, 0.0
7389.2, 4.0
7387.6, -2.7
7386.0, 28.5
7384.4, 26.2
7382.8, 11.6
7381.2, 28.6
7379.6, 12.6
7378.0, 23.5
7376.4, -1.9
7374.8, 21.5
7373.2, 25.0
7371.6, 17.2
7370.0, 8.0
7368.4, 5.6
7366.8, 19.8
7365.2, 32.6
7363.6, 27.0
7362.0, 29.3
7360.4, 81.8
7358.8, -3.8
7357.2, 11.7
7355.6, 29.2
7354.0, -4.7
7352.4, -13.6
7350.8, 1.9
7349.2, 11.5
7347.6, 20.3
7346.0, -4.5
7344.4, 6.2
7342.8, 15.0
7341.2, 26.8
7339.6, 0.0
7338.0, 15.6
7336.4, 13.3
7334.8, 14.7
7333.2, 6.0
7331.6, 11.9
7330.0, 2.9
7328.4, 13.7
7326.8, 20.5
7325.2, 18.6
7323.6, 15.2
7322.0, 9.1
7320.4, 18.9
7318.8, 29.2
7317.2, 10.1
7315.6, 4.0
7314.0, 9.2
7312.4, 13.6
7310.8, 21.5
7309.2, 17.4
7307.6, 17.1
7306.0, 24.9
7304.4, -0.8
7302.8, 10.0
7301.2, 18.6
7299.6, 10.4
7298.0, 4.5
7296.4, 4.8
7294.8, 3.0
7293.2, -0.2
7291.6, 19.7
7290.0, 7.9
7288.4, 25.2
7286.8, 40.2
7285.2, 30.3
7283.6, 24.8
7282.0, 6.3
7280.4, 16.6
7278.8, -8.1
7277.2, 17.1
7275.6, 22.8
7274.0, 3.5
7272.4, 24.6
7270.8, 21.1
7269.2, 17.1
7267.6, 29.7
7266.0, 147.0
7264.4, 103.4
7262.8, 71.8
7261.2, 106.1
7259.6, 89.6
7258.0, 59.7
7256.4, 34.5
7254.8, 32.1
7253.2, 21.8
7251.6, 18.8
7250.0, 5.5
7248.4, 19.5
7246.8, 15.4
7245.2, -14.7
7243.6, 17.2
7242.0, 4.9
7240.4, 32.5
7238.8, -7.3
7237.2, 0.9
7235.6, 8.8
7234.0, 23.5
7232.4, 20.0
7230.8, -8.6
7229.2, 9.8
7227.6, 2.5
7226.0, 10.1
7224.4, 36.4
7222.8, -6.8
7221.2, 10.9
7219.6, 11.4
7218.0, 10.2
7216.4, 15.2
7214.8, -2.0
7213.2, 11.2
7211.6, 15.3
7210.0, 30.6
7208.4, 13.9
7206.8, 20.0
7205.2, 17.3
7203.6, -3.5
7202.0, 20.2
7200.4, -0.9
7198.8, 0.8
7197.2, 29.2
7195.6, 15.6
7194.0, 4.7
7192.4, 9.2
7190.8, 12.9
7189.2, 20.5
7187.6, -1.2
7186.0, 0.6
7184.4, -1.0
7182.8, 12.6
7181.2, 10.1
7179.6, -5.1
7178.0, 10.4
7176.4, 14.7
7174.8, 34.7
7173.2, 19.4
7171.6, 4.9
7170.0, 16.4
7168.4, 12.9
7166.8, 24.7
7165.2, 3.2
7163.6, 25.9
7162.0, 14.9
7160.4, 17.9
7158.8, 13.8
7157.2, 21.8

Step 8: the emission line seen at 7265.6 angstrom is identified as [O II]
